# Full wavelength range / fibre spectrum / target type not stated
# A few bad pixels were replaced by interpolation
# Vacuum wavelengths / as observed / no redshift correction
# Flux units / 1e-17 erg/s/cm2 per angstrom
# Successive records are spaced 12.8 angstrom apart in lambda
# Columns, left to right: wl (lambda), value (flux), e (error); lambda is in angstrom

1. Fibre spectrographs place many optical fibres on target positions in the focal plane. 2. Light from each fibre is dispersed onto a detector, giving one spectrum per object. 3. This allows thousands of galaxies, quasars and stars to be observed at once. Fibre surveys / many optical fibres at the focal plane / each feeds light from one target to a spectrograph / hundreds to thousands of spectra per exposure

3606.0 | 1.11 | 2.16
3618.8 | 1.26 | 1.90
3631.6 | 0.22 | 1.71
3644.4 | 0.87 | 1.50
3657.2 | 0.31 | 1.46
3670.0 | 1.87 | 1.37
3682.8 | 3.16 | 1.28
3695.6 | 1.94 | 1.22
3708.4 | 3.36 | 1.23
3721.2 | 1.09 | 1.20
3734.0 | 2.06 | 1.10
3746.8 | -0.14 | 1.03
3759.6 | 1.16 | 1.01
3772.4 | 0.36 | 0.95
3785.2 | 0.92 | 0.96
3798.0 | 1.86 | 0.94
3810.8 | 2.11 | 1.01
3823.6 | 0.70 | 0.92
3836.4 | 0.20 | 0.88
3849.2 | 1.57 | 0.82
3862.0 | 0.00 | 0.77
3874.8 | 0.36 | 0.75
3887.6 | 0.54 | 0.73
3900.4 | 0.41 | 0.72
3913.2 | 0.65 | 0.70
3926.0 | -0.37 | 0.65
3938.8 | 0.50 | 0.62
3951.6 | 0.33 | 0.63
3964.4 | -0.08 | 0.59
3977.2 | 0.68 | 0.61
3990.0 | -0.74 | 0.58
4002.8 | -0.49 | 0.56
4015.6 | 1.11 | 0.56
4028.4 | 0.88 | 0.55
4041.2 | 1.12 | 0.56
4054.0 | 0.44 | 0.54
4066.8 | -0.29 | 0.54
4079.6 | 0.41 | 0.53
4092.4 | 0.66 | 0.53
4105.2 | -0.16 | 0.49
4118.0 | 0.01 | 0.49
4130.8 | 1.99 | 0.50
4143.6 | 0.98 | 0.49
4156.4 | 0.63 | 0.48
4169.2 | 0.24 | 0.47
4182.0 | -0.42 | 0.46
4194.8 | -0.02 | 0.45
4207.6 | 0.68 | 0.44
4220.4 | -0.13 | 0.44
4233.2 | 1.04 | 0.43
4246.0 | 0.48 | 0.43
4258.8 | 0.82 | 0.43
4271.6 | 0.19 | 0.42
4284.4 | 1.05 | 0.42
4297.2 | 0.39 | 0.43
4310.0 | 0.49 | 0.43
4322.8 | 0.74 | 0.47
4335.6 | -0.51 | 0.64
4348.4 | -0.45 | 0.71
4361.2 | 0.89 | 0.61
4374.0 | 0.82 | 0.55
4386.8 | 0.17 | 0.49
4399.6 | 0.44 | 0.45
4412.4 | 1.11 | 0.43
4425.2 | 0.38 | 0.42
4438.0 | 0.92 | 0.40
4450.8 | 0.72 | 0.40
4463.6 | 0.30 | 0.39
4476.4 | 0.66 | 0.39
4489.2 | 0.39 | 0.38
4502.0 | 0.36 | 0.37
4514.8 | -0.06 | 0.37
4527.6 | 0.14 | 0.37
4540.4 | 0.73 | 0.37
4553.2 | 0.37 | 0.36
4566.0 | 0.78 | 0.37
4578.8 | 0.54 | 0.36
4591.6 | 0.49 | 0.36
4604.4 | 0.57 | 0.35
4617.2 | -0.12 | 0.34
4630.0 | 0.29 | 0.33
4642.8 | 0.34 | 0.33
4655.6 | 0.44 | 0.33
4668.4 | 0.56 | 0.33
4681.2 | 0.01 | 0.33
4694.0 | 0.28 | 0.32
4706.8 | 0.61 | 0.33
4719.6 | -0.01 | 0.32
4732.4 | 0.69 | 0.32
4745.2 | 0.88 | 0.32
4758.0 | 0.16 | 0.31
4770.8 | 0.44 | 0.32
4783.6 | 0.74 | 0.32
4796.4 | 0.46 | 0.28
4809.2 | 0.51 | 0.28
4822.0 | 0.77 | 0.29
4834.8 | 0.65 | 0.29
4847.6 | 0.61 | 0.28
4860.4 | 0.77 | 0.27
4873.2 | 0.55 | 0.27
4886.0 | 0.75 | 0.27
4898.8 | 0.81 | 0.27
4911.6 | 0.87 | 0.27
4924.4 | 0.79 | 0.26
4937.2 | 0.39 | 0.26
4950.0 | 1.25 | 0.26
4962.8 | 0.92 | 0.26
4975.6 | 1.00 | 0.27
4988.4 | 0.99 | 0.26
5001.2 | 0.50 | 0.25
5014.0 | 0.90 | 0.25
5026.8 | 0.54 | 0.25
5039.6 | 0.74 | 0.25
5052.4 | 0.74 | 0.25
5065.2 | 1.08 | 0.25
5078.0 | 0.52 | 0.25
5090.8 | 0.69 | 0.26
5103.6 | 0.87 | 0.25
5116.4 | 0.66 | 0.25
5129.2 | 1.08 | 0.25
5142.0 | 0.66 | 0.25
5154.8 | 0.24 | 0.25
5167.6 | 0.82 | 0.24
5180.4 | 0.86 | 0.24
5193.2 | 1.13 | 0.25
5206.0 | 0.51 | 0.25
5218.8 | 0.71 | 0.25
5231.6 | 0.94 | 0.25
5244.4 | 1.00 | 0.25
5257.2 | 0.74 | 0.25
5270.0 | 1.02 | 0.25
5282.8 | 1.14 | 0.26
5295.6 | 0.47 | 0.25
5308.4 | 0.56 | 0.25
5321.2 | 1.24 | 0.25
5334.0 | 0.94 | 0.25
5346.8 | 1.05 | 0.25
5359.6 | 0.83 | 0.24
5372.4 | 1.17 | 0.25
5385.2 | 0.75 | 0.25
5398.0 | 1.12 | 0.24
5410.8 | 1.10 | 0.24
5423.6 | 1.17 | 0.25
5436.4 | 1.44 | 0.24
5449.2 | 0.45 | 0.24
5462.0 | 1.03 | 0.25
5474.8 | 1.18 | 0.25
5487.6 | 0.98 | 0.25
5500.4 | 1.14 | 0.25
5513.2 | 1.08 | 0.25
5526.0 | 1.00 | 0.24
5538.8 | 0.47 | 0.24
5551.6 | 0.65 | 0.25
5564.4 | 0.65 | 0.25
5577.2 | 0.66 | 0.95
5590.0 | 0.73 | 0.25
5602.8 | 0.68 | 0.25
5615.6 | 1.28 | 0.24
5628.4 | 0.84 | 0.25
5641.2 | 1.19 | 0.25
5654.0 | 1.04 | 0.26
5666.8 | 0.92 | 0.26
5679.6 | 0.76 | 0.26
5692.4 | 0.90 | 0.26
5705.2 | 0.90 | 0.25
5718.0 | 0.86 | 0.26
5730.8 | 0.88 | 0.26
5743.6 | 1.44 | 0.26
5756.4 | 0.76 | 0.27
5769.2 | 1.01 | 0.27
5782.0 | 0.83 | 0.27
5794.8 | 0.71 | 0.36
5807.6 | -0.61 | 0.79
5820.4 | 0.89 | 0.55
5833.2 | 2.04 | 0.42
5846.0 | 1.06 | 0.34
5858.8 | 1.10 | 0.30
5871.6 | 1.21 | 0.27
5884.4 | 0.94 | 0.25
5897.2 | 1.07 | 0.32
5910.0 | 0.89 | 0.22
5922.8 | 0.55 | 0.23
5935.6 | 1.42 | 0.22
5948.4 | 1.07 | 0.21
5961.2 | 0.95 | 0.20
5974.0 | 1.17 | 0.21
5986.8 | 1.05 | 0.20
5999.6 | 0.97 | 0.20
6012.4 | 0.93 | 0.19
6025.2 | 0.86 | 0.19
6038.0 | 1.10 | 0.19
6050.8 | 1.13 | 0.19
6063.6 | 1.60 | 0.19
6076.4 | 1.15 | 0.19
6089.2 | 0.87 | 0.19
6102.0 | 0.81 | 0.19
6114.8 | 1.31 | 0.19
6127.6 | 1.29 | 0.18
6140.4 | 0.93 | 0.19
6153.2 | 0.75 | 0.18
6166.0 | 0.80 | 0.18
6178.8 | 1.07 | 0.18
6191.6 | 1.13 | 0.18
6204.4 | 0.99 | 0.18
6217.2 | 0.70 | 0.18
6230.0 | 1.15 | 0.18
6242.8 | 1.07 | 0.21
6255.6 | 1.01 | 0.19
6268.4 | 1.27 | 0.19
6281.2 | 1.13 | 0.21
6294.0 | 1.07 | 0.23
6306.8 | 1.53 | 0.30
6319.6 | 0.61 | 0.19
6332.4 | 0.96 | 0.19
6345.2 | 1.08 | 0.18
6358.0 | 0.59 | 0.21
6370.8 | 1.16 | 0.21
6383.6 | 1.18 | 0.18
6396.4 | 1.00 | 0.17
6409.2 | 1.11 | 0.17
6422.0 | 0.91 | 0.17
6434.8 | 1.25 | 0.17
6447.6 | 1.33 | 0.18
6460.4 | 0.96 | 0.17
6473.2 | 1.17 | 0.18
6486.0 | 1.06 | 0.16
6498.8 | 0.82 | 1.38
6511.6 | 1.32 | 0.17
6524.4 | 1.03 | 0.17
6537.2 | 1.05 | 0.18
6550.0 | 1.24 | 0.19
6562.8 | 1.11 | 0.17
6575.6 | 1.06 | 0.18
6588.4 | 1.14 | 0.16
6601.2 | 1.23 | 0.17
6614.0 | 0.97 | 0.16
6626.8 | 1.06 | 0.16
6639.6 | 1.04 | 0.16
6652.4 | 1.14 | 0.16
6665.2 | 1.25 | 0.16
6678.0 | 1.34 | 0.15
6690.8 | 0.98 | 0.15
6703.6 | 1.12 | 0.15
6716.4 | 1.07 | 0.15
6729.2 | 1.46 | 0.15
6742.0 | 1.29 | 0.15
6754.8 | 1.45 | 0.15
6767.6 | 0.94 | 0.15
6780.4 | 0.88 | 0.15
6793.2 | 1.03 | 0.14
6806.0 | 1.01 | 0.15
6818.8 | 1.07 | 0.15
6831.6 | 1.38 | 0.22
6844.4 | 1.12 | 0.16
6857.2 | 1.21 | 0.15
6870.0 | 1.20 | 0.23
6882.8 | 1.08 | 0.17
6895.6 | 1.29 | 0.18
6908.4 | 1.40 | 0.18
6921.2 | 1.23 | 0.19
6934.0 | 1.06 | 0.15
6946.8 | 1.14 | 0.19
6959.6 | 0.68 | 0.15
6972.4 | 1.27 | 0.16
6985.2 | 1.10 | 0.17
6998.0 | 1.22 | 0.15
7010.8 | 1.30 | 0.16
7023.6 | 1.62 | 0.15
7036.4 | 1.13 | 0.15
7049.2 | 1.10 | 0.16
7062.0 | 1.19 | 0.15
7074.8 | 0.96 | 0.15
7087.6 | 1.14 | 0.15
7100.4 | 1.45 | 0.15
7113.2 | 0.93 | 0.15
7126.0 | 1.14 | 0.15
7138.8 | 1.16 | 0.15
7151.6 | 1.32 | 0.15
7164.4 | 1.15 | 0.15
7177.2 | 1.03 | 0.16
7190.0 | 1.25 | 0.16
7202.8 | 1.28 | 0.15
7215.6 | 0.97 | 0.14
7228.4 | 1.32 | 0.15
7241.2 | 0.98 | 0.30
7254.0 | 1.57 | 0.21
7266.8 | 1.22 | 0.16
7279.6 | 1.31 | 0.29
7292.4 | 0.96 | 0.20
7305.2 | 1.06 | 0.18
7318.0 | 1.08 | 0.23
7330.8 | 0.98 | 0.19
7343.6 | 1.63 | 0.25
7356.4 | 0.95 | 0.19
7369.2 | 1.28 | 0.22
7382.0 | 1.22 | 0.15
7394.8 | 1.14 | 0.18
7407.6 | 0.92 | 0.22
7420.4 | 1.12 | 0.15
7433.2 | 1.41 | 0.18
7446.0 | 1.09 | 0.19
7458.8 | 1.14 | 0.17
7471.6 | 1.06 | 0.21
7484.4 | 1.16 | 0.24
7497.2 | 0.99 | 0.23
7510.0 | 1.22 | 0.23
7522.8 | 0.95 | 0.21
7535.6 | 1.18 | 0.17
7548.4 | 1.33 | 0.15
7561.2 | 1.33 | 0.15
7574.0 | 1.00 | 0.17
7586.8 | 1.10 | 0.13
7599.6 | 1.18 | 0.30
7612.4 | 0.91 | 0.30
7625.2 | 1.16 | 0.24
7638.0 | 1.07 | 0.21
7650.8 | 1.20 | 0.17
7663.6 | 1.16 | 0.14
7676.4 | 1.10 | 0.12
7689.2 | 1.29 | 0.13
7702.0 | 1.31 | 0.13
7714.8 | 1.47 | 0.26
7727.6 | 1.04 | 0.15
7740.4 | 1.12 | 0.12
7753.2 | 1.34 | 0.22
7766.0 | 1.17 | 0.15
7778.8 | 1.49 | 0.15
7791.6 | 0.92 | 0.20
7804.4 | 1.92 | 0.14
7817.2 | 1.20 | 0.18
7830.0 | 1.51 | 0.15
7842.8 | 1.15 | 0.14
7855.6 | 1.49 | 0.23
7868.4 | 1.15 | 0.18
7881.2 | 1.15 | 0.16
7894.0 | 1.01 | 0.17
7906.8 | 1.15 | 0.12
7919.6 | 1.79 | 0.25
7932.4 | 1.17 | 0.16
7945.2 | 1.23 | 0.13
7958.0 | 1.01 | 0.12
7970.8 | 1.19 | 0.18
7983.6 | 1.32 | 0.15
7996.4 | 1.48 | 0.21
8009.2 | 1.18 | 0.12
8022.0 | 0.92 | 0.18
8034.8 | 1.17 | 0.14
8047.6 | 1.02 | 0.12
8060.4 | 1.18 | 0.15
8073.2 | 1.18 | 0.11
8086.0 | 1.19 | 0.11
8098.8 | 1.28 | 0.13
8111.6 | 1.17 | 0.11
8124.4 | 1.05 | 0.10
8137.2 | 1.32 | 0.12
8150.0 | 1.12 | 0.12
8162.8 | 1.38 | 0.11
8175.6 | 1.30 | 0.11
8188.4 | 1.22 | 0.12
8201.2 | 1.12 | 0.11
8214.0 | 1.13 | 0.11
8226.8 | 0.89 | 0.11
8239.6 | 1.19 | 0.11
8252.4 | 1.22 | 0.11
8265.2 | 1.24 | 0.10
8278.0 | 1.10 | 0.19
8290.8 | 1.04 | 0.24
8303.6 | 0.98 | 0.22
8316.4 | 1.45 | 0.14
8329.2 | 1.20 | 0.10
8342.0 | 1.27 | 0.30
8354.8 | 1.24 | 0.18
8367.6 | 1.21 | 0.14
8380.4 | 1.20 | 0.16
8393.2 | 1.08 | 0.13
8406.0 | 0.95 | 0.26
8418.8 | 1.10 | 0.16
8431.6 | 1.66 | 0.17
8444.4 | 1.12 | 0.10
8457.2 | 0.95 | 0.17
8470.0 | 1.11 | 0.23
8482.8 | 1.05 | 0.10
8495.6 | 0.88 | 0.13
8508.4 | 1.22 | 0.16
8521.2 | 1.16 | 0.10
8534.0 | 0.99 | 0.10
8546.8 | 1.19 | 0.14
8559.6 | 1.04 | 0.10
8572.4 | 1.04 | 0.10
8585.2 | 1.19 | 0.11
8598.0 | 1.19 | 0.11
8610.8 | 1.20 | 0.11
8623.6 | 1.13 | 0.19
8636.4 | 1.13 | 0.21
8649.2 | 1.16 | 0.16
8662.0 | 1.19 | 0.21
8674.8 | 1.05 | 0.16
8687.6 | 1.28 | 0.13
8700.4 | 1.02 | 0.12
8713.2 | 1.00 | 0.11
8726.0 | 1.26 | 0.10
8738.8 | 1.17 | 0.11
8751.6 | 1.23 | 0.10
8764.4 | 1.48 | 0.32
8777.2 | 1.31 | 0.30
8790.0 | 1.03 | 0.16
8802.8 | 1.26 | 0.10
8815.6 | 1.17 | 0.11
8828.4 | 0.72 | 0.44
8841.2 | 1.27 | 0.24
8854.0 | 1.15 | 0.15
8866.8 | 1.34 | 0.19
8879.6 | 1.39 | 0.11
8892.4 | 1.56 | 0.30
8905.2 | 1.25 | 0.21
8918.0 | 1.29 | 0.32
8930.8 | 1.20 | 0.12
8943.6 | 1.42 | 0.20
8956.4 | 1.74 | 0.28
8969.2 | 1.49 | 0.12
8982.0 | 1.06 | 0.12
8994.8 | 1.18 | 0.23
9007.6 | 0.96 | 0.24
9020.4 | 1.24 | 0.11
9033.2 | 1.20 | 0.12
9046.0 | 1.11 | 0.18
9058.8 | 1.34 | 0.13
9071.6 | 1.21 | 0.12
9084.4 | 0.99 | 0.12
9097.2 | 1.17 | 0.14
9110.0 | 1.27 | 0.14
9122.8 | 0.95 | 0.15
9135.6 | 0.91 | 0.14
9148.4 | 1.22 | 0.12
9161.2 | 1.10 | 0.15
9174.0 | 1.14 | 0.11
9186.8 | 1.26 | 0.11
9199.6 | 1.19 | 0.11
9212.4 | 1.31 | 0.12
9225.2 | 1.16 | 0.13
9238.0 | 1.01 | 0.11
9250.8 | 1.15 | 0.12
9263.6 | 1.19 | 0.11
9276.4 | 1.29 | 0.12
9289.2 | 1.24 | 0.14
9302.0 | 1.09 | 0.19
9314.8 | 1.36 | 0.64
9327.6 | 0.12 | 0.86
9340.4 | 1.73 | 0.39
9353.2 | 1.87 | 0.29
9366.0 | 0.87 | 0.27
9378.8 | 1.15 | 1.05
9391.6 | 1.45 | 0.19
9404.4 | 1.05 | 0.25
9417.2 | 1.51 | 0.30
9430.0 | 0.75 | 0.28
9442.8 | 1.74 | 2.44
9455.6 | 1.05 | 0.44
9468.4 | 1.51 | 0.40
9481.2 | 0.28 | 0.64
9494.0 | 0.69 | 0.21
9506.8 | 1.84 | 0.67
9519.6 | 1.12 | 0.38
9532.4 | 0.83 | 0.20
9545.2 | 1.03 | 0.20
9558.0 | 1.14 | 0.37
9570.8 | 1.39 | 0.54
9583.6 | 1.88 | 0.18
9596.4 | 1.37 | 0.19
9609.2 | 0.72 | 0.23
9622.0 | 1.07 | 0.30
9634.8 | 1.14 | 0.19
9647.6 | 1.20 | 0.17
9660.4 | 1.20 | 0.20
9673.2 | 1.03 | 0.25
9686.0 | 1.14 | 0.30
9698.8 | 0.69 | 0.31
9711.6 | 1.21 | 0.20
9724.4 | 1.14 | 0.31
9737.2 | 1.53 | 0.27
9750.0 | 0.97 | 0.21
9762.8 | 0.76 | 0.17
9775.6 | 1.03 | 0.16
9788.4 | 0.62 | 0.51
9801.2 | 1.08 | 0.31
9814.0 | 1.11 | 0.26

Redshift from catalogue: 0.19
